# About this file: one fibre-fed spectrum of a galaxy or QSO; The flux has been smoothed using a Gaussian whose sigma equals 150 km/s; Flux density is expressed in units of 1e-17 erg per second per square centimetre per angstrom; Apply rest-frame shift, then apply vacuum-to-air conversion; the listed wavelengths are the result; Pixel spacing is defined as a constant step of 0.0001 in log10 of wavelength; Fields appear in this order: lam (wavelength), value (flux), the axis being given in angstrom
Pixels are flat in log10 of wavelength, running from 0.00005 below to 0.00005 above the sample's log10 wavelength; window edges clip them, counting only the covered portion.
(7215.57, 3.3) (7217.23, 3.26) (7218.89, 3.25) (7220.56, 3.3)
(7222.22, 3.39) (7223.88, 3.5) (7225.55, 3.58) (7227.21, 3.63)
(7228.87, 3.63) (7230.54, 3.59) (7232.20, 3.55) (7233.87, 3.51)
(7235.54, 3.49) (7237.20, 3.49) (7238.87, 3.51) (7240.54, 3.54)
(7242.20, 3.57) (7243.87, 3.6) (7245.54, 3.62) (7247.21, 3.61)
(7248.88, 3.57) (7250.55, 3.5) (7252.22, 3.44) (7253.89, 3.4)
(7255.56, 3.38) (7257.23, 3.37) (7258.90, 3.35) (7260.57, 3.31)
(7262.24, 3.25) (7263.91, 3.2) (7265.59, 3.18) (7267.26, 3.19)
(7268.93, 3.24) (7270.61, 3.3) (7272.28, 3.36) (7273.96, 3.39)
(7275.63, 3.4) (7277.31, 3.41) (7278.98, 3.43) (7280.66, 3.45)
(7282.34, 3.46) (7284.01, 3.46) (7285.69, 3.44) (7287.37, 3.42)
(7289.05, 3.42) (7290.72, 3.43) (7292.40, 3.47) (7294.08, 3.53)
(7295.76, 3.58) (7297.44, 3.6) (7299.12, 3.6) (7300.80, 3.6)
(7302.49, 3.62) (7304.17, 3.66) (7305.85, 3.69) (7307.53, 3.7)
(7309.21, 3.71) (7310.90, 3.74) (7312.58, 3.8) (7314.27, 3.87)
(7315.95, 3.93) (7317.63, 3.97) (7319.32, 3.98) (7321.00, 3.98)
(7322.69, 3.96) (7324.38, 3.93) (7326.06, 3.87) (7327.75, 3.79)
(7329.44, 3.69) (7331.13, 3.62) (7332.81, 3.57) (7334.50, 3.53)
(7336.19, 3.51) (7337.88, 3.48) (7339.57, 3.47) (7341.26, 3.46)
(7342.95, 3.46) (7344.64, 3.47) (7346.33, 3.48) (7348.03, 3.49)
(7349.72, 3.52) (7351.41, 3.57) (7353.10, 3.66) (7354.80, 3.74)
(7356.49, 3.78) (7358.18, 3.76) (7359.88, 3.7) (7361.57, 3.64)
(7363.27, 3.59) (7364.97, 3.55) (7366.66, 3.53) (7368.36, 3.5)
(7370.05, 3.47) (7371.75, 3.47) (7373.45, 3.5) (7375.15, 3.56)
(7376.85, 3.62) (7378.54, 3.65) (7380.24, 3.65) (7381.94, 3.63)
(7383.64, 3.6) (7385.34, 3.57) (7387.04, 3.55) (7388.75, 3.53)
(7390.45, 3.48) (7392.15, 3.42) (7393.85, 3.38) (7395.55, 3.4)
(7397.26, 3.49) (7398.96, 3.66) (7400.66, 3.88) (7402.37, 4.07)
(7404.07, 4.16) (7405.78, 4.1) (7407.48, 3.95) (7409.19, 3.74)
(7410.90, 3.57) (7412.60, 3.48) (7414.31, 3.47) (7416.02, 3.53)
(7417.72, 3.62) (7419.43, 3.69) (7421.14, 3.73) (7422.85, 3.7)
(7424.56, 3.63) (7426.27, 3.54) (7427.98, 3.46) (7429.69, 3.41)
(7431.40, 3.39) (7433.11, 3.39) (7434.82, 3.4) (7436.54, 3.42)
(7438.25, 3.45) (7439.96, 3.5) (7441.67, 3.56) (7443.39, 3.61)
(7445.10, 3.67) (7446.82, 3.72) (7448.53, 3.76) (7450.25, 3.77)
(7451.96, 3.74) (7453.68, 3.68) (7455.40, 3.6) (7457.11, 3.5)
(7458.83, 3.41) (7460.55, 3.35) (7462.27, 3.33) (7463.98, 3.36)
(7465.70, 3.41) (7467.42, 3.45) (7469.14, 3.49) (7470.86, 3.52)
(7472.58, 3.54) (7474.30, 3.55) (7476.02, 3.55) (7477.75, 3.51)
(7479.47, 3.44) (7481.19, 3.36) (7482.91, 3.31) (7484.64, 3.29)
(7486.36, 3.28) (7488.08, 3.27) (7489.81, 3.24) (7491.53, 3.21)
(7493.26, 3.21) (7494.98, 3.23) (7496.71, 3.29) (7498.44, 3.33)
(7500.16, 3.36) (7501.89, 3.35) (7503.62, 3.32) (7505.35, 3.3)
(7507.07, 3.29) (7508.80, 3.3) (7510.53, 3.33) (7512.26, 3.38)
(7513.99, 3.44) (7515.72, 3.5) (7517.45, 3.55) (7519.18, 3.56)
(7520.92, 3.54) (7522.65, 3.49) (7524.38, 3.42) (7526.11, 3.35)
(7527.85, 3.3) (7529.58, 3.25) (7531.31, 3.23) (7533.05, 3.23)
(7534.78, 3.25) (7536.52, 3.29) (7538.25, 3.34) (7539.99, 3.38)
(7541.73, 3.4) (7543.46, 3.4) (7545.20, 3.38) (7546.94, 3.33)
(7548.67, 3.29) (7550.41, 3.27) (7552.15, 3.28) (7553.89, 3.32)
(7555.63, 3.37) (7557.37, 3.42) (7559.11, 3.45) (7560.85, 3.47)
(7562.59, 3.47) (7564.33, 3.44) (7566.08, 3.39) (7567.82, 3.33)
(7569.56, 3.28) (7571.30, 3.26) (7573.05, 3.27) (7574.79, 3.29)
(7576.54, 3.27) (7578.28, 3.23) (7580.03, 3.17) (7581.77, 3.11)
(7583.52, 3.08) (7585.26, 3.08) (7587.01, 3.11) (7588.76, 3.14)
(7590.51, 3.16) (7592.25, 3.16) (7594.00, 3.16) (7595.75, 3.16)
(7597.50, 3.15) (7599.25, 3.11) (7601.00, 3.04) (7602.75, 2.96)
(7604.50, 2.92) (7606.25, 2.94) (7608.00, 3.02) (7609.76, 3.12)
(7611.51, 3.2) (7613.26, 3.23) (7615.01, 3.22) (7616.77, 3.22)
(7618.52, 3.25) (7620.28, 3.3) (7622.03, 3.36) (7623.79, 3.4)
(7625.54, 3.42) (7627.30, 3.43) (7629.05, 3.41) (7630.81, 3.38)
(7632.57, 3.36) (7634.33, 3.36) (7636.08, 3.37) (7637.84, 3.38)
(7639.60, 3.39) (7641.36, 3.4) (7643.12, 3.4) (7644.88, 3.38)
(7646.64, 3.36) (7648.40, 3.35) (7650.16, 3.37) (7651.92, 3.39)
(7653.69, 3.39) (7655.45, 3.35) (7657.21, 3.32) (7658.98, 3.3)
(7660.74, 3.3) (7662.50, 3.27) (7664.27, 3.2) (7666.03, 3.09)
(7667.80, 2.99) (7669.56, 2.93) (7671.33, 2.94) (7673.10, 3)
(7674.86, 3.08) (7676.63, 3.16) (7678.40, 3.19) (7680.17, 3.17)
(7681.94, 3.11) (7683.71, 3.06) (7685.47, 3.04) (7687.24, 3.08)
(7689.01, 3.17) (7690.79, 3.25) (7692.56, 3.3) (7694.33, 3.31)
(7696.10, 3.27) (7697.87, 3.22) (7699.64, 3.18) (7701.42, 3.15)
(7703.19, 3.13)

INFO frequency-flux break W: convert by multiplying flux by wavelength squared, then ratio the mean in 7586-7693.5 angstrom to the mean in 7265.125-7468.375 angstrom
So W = 0.96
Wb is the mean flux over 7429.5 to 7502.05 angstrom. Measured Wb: 3.45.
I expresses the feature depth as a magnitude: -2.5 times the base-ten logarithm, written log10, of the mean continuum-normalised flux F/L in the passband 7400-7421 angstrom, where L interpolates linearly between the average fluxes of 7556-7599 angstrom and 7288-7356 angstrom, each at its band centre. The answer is -0.08 mag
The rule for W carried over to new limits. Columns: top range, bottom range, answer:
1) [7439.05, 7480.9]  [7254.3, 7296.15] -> 1.10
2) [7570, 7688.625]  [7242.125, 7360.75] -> 0.99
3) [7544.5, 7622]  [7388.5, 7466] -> 0.94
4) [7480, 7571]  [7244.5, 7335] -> 1.00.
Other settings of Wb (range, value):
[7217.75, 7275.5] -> 3.43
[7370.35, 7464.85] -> 3.59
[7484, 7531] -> 3.35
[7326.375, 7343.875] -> 3.57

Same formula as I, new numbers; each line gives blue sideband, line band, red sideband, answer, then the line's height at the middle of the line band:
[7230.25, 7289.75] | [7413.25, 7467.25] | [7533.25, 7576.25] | -0.05 mag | 3.38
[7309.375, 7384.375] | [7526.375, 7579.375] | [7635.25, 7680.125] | 0.02 mag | 3.39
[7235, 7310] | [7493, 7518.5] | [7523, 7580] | 0.00 mag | 3.35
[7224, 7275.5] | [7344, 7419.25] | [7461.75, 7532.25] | -0.07 mag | 3.41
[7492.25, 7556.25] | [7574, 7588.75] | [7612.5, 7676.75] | 0.05 mag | 3.32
